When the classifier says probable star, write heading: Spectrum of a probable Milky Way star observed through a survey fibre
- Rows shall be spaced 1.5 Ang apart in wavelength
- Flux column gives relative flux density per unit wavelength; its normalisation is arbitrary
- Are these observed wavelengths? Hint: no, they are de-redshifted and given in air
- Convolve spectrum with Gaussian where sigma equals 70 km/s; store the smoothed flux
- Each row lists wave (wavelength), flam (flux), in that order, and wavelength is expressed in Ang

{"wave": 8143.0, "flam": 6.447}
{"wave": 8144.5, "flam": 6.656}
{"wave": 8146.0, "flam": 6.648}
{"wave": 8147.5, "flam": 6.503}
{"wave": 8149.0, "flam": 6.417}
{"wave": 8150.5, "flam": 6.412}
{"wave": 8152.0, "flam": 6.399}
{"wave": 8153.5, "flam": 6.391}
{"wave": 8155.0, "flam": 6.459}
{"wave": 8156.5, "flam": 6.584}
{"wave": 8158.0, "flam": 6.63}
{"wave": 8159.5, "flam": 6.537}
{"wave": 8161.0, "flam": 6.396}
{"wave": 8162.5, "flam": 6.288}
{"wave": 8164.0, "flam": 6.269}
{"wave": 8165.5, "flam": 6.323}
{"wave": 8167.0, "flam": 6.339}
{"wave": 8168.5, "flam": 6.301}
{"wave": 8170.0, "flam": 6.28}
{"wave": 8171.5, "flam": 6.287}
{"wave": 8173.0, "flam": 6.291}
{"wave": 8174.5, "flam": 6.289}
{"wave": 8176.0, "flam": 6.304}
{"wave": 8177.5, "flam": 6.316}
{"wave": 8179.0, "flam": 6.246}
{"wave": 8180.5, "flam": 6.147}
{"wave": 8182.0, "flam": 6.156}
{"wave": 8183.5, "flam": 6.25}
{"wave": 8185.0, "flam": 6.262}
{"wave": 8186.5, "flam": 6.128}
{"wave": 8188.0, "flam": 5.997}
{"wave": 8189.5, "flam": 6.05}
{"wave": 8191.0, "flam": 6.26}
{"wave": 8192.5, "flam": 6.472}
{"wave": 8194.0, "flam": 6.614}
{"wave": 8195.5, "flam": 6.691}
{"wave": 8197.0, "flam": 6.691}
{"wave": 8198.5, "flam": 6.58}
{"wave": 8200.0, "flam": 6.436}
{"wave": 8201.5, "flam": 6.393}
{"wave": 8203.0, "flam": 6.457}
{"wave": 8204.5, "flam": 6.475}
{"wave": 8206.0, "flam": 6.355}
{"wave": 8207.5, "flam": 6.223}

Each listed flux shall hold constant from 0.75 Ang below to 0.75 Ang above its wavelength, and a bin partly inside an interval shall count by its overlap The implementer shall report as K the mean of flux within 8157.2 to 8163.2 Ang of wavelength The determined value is 6.47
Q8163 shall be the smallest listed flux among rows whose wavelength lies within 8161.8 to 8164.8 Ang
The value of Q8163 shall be 6.269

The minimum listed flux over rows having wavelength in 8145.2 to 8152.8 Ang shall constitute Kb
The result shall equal 6.399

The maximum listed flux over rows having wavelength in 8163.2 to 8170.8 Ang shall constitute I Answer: 6.339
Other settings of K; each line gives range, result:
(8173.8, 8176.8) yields 6.3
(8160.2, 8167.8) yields 6.32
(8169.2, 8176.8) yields 6.29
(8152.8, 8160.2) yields 6.52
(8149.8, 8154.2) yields 6.4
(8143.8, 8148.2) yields 6.6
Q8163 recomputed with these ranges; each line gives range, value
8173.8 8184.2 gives 6.147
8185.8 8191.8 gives 5.997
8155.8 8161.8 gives 6.396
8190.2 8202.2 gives 6.26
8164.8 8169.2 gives 6.301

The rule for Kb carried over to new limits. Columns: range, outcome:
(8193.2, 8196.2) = 6.614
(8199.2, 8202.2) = 6.393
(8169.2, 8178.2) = 6.28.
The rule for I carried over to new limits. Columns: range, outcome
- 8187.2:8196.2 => 6.691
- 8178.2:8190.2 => 6.262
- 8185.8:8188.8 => 6.128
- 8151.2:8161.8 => 6.63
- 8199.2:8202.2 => 6.436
